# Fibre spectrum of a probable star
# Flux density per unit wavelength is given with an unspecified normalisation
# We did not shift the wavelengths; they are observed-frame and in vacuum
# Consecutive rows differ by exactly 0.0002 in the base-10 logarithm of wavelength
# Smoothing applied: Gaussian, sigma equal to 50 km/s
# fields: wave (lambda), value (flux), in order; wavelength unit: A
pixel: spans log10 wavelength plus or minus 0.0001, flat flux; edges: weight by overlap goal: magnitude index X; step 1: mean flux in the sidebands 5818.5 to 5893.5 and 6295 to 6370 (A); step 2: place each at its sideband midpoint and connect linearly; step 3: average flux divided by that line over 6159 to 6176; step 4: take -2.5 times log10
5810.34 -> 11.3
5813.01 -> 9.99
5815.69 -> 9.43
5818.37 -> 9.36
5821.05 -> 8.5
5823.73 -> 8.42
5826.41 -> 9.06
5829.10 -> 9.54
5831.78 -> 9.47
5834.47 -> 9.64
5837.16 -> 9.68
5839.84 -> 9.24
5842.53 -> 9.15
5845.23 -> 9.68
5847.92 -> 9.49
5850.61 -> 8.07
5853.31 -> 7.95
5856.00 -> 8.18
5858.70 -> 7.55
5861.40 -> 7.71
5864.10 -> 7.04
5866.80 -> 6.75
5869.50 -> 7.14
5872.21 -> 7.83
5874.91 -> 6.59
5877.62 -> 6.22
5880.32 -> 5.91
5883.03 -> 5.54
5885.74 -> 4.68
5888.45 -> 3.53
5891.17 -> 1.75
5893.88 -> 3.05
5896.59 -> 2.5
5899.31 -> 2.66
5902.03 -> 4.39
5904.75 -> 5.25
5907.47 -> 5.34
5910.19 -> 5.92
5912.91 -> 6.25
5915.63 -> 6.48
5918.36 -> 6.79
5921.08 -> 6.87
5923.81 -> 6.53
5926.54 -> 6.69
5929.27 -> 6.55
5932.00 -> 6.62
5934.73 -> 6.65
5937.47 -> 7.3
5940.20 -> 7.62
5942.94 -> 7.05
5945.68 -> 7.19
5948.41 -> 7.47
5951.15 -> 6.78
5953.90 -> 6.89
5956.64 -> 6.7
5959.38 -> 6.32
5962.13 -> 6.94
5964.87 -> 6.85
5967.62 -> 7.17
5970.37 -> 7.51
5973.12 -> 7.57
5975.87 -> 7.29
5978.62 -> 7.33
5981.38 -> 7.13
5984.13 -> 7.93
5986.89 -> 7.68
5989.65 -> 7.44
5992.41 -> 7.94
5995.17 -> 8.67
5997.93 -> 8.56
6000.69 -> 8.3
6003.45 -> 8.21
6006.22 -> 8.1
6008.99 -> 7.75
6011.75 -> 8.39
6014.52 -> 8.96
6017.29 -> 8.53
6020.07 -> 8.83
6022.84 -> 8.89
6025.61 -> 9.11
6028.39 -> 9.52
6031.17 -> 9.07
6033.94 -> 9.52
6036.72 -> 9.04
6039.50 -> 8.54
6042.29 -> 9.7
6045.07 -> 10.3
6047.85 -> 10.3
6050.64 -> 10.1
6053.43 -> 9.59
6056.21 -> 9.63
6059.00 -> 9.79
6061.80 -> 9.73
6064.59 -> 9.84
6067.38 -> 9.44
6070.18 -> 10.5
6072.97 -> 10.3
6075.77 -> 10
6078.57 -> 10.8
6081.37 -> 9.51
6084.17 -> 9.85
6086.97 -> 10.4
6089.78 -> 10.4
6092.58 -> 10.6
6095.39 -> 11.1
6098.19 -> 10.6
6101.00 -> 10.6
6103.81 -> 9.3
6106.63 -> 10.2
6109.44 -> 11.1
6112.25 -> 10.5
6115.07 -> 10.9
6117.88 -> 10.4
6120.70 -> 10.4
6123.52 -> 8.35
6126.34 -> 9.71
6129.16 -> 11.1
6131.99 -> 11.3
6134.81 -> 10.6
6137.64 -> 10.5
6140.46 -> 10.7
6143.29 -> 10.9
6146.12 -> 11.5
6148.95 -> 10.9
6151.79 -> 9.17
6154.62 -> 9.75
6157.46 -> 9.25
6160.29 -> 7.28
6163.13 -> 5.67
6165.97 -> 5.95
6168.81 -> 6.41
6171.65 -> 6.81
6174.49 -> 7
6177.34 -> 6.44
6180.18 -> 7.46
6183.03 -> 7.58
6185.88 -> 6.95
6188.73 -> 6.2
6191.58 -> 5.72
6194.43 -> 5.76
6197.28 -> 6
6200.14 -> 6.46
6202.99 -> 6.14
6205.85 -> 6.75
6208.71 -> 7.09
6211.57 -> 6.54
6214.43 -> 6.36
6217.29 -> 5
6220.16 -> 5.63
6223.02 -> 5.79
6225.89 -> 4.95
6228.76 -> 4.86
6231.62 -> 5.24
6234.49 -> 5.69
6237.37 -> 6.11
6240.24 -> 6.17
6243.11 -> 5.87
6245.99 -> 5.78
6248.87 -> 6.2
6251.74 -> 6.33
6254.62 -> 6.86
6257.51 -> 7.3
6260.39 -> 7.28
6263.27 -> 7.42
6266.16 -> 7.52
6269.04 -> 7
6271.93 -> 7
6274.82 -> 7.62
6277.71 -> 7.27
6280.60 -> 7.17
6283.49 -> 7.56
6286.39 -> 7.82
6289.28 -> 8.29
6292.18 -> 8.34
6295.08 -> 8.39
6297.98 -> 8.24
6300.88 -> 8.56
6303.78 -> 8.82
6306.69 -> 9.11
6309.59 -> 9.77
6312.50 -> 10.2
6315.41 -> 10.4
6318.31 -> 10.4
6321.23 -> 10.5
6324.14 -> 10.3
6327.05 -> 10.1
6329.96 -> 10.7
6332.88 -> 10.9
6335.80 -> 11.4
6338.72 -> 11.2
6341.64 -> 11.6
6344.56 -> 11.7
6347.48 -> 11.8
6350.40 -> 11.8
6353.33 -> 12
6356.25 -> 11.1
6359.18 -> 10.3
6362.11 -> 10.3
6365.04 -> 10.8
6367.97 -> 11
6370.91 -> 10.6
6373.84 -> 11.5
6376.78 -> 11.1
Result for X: 0.41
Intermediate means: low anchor 7.53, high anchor 10.5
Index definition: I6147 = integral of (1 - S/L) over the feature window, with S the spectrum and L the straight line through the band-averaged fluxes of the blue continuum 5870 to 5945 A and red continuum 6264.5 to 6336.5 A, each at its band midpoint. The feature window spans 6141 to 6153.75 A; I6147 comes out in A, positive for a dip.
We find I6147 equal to -4.9 A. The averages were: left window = 5.68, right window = 8.91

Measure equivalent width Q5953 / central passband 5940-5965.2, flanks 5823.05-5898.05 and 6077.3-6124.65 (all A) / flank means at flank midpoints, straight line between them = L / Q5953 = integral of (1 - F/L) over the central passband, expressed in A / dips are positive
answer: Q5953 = 4.2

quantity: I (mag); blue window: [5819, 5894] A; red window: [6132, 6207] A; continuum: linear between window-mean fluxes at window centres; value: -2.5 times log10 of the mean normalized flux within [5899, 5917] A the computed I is 0.38 mag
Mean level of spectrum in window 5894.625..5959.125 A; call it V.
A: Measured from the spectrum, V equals 6.17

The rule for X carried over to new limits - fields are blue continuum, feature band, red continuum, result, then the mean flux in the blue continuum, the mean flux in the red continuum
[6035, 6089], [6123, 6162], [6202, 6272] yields -0.222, 9.86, 6.26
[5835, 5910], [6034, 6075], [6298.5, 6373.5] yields -0.208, 6.42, 10.6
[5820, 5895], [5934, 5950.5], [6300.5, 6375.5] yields 0.110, 7.41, 10.7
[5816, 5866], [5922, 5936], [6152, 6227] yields 0.235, 8.75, 6.62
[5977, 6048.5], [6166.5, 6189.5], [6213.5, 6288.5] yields 0.044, 8.59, 6.47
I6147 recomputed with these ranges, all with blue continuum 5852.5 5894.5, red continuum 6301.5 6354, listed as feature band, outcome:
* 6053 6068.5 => -3.3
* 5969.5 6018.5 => -4.3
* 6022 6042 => -3.7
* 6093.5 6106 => -3.0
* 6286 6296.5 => 2.1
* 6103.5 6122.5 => -4.3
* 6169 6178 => 2.4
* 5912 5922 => -0.1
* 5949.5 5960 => 0.3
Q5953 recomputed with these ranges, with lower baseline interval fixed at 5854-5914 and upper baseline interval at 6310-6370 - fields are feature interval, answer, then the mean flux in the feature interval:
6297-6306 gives 1.6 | 8.6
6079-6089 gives -2.7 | 10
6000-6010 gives -1.6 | 8.08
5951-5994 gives -4.2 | 7.24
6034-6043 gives -2.1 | 9.1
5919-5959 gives -4.6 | 6.91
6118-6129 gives -1.9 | 9.78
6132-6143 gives -2.8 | 10.7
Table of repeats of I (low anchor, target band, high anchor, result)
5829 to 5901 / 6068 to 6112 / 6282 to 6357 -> -0.22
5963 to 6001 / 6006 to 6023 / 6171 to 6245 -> -0.14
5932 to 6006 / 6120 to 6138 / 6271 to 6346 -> -0.23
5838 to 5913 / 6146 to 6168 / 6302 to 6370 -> 0.06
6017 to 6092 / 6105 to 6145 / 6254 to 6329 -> -0.13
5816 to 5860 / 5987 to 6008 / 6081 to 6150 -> 0.20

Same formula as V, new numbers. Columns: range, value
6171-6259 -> 6.22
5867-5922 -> 5.25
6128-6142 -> 10.8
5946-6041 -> 7.97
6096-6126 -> 10.2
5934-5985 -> 7.14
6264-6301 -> 7.72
